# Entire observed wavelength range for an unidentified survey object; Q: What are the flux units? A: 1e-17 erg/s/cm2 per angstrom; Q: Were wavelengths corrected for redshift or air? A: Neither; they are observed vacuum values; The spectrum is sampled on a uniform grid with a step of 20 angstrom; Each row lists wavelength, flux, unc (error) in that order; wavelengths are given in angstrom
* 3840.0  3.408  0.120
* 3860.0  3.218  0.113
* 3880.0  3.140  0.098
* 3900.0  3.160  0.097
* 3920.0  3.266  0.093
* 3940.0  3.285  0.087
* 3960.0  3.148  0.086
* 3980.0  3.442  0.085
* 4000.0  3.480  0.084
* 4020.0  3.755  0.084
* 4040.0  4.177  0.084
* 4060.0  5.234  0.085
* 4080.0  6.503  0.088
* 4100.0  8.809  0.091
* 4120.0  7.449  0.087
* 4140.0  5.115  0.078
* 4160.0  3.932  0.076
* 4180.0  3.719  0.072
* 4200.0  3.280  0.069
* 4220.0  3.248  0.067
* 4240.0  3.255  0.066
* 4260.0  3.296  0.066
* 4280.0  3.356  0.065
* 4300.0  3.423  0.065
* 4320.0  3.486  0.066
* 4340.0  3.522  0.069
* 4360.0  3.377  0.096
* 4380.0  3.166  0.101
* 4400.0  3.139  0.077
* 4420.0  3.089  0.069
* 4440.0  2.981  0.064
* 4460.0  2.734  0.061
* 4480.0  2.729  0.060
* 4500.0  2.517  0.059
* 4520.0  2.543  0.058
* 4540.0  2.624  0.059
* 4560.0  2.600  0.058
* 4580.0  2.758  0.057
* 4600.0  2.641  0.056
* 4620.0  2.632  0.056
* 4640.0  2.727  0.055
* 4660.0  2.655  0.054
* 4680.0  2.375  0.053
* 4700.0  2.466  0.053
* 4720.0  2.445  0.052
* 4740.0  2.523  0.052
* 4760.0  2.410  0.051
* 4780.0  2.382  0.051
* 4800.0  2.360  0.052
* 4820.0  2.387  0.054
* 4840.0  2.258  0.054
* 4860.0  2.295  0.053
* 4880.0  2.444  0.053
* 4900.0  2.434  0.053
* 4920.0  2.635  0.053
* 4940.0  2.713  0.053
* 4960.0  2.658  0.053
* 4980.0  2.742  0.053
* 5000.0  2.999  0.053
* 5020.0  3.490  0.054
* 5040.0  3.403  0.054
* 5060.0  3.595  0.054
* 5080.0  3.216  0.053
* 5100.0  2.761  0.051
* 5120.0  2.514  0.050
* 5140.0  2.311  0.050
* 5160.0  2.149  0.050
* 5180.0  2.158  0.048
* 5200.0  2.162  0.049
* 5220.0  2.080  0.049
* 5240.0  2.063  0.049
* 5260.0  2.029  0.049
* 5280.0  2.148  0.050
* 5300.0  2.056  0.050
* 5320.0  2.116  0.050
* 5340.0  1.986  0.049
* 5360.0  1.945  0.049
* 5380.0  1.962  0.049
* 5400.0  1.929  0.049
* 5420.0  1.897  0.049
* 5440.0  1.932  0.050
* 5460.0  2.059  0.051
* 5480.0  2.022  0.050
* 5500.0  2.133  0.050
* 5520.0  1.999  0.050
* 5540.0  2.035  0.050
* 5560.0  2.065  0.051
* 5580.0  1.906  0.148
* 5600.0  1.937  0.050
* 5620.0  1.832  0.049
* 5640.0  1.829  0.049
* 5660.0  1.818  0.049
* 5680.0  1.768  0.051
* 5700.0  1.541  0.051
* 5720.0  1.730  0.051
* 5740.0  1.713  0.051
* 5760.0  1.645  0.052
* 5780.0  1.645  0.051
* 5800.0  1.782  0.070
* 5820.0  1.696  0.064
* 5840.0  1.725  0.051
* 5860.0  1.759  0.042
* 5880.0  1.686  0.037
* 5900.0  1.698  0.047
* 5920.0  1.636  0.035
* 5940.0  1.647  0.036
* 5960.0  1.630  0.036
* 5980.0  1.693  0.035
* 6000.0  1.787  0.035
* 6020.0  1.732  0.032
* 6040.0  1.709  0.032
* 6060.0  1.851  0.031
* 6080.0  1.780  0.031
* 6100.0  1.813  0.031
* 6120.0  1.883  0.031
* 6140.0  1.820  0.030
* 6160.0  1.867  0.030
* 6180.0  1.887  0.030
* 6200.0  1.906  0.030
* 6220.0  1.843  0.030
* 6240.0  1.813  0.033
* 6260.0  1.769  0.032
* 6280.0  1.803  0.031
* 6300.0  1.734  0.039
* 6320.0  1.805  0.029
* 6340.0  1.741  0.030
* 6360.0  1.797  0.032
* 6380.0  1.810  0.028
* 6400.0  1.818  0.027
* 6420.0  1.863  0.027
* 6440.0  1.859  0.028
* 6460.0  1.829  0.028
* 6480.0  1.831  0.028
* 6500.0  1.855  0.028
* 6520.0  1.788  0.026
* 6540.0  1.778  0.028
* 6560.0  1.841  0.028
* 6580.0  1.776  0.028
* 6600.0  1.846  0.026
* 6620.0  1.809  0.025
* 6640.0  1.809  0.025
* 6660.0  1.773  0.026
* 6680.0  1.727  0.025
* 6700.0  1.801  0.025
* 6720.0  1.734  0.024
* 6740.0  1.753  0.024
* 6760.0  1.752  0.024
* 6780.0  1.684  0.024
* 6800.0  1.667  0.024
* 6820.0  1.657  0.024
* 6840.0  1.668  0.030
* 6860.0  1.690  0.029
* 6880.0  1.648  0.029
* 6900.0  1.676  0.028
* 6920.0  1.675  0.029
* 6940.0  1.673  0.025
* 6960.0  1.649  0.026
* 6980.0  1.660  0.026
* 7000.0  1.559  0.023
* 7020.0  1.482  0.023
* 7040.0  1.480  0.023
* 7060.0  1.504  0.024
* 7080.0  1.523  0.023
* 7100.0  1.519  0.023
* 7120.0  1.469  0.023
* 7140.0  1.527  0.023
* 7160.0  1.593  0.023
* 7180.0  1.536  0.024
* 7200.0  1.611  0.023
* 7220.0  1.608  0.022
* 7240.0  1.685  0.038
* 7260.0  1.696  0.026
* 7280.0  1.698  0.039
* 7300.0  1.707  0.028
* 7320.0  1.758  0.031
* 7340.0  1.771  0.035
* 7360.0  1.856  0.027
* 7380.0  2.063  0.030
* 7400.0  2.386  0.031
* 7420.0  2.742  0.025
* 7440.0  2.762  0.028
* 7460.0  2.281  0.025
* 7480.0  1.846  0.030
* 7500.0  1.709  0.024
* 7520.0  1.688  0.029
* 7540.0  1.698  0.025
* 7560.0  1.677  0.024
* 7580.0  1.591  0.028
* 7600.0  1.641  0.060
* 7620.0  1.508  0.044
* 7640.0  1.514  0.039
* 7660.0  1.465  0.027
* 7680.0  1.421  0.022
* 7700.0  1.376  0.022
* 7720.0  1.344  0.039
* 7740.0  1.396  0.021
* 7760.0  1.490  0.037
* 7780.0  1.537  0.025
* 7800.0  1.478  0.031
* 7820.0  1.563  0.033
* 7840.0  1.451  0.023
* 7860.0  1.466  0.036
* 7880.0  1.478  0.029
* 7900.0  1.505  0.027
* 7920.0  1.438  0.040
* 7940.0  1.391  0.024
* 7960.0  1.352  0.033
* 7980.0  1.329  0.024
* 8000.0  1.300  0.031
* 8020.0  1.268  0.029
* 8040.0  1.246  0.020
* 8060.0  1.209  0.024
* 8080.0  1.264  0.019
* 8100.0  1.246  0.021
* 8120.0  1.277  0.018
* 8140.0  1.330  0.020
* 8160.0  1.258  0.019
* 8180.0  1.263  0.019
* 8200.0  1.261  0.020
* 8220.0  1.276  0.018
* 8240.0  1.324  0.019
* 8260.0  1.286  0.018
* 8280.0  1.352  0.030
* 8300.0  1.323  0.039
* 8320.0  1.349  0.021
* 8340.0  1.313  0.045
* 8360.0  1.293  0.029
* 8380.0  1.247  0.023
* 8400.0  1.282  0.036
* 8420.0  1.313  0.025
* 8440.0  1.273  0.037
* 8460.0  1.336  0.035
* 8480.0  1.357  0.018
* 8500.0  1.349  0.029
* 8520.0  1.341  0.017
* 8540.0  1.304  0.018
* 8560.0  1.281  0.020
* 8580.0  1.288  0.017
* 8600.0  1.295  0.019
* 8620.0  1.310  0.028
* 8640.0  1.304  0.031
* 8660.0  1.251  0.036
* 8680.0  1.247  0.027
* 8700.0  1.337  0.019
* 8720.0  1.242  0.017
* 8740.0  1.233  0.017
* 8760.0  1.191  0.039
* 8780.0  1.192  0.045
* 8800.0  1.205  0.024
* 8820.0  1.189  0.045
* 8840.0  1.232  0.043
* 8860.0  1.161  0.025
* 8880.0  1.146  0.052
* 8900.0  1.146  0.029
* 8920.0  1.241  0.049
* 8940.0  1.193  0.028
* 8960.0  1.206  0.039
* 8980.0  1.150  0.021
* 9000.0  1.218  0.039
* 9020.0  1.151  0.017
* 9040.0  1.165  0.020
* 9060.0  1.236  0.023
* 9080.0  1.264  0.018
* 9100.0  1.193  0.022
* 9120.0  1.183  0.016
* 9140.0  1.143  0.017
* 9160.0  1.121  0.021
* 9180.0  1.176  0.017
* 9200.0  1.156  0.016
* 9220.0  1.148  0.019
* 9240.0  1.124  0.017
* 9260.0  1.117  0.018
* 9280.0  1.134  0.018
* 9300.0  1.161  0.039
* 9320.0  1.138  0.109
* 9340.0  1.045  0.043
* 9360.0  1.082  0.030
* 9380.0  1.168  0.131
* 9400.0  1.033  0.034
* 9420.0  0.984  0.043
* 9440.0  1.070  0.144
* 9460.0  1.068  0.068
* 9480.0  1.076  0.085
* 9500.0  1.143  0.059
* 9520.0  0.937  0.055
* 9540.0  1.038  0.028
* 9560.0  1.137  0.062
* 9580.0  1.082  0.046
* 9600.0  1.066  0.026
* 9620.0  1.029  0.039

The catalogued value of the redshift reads 1.65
